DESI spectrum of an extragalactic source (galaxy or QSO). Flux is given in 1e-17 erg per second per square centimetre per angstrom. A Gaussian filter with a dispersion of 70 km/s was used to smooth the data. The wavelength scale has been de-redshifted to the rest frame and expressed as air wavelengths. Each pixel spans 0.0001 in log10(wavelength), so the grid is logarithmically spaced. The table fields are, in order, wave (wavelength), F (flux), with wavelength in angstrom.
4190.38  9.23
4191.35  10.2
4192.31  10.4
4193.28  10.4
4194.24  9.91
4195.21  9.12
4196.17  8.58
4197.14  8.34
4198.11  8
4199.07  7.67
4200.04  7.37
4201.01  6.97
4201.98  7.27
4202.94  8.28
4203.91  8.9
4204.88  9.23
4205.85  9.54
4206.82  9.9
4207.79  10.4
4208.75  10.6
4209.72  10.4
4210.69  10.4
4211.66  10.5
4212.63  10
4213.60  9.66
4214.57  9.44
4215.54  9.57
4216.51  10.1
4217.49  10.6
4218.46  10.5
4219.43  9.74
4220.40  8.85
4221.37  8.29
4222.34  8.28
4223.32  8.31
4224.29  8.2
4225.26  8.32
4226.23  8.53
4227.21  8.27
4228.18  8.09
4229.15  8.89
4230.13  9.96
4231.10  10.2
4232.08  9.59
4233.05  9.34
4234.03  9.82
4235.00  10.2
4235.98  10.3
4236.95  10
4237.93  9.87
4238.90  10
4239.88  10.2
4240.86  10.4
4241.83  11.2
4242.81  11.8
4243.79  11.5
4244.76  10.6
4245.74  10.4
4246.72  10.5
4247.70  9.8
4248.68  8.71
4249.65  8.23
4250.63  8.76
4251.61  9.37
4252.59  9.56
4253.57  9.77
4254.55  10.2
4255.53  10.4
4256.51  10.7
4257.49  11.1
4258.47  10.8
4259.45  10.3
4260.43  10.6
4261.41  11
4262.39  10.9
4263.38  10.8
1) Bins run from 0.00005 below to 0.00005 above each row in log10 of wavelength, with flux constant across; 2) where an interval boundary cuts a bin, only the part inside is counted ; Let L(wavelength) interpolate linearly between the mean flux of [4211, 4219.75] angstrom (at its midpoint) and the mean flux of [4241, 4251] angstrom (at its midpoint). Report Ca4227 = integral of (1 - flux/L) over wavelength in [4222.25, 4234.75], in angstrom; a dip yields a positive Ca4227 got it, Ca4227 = 1.4 angstrom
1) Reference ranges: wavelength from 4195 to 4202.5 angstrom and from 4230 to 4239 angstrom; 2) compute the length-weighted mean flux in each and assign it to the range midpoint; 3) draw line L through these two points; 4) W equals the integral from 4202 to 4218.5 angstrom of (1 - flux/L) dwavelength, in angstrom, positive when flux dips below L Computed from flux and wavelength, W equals -2.4 angstrom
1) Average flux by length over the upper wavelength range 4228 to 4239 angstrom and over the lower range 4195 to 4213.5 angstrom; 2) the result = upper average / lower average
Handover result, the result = 1.08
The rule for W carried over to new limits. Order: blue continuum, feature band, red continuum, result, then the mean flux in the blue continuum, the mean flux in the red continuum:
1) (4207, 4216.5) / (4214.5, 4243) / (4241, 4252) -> 1.59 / 10.1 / 10.1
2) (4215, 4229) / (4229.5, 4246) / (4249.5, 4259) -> -1.48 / 8.98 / 9.95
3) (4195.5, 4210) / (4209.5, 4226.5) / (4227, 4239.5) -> -0.47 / 8.75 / 9.62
